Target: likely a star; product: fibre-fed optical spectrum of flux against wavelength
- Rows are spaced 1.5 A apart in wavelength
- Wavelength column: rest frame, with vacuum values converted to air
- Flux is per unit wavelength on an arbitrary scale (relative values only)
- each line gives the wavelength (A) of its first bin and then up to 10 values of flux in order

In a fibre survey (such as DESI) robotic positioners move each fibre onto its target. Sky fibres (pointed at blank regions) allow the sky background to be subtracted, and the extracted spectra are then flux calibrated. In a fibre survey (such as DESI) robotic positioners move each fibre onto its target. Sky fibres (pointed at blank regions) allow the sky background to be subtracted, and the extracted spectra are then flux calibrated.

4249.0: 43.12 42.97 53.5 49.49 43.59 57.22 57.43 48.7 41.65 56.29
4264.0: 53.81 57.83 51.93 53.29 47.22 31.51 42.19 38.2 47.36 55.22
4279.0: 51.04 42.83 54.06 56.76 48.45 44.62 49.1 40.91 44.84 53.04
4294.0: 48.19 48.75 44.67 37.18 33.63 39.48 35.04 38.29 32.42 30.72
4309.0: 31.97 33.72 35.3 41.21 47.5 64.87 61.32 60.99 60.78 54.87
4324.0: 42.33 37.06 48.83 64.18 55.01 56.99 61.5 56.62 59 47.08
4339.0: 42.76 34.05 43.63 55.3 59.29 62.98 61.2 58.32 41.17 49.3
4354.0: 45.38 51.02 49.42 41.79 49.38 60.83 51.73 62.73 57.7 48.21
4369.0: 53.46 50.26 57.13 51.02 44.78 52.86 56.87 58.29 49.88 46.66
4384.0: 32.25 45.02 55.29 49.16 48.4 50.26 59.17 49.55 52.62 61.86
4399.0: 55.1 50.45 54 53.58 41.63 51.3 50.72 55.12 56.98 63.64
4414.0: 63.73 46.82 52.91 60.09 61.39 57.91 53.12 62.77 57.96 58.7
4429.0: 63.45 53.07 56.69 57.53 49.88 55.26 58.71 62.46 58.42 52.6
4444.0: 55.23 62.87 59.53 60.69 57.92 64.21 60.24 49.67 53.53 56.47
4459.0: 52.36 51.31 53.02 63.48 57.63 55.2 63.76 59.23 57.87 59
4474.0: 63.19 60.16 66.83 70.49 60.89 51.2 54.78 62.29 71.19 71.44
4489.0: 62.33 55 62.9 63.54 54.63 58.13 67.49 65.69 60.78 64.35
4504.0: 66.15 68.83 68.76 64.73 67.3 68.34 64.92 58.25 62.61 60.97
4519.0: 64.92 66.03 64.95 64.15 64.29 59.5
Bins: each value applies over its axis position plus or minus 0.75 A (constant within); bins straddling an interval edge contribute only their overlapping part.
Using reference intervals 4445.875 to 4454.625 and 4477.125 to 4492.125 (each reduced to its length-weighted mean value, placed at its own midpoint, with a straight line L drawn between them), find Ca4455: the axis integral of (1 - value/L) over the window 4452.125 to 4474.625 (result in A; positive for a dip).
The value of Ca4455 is 1.3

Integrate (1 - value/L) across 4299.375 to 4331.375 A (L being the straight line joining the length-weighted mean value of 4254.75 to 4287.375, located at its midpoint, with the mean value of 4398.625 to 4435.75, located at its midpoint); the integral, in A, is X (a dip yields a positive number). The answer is 3.6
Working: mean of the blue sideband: 49.2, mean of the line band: 45.5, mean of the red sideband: 55.5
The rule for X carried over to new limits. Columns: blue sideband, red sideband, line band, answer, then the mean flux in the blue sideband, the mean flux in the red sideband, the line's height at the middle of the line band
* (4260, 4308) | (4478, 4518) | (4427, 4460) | 0.8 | 45.4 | 63.2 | 58.7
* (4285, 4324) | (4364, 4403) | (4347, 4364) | -0.6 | 44.6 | 52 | 49.4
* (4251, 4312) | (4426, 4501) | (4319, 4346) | -1.6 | 45.5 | 59.2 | 49.4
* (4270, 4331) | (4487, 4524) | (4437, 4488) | 0.7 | 45.8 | 63.8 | 60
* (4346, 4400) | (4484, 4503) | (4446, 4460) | 0.5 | 51.9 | 63.1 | 59.3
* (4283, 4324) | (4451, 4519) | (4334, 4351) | -1.3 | 45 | 61.3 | 48.5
